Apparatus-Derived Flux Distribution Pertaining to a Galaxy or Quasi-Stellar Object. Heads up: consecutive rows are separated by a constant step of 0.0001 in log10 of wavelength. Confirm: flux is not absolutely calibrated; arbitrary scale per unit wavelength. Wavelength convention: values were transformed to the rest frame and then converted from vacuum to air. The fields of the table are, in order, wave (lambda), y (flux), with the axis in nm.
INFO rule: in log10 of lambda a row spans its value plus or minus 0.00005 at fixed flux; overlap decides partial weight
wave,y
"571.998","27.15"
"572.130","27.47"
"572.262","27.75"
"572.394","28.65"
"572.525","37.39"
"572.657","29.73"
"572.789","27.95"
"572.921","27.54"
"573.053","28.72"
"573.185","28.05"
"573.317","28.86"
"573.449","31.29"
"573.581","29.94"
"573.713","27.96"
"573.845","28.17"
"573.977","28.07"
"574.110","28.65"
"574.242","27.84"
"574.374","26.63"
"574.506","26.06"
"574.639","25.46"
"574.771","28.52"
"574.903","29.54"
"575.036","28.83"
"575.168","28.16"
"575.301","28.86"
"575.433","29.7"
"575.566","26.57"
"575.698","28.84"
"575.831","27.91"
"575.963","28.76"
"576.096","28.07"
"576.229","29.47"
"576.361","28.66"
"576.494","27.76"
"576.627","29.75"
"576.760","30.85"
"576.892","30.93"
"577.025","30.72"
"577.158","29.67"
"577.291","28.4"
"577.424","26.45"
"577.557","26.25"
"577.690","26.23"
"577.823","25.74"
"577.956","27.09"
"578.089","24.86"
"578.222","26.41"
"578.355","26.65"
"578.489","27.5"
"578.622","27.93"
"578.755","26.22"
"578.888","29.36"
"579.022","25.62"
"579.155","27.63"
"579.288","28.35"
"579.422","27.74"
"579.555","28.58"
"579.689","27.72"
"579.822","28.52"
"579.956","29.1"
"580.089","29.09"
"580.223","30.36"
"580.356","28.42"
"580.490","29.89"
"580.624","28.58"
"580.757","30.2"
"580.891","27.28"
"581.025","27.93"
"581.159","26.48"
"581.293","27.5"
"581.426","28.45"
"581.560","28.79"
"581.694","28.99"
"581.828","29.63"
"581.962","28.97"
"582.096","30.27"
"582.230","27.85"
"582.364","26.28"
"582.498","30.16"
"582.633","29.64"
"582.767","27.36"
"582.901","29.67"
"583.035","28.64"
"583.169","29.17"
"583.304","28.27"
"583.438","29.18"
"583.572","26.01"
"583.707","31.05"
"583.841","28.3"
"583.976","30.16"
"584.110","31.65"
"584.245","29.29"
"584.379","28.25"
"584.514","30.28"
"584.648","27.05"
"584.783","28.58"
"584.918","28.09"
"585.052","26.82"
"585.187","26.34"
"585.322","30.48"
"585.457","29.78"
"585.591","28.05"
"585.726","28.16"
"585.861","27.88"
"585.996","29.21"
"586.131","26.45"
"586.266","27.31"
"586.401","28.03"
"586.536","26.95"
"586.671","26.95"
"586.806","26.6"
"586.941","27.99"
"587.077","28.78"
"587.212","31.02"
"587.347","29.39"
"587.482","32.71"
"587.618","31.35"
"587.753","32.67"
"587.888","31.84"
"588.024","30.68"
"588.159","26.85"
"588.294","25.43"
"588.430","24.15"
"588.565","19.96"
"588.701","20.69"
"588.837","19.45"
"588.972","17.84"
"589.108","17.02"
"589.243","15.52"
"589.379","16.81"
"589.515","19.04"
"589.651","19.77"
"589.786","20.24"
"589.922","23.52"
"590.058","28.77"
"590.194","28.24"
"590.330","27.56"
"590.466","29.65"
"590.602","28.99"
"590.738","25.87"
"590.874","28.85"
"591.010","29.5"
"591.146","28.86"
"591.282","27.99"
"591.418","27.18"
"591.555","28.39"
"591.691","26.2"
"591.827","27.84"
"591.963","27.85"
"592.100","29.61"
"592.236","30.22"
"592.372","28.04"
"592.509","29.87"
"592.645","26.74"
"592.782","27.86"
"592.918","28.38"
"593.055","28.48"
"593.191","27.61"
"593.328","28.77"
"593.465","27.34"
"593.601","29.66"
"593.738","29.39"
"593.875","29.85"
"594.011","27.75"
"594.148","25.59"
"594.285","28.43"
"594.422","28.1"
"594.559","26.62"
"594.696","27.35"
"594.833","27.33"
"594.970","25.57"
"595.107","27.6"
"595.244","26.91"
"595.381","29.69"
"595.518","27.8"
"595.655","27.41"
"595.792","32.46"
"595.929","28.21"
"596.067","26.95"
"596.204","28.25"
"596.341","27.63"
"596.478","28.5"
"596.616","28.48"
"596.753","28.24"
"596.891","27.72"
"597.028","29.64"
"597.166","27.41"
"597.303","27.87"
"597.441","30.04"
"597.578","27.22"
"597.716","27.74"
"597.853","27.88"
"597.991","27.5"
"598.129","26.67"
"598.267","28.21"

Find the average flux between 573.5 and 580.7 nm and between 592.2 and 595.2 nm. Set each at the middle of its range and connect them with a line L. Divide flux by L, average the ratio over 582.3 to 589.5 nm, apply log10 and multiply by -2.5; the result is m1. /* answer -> 0.03 mag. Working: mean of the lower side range 28.1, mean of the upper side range 28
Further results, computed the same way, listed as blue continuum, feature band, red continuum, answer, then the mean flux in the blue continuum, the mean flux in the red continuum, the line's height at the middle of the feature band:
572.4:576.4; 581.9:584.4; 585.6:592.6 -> -0.06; 28.7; 26.5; 27.4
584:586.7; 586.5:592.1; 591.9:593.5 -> 0.09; 28.3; 28.4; 28.4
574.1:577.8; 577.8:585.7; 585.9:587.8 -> 0.01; 28.3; 28.9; 28.6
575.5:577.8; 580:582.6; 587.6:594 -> -0.04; 28.5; 26.3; 27.8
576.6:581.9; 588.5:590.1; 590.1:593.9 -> 0.39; 28.1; 28.4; 28.3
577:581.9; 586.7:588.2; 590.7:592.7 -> -0.07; 27.9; 28.3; 28.1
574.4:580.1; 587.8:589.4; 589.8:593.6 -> 0.24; 28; 28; 28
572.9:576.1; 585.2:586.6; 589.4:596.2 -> -0.01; 28.3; 27.5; 27.8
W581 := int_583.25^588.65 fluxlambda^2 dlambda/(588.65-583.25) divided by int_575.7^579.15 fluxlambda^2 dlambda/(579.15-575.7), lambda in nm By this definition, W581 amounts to 1.05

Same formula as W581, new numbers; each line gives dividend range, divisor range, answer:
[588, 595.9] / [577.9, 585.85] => 0.96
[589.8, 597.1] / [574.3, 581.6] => 1.05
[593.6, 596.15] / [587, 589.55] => 1.15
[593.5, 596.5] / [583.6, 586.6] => 1.02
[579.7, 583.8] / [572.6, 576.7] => 1.04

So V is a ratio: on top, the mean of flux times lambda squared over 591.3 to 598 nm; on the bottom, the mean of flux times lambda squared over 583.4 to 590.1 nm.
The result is 1.09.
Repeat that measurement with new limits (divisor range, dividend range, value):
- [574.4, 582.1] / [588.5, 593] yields 0.94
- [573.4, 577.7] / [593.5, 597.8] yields 1.06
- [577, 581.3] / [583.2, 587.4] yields 1.05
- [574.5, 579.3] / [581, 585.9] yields 1.05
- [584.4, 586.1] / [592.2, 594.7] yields 1.02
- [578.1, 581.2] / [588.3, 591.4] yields 0.87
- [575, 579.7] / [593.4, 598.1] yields 1.07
